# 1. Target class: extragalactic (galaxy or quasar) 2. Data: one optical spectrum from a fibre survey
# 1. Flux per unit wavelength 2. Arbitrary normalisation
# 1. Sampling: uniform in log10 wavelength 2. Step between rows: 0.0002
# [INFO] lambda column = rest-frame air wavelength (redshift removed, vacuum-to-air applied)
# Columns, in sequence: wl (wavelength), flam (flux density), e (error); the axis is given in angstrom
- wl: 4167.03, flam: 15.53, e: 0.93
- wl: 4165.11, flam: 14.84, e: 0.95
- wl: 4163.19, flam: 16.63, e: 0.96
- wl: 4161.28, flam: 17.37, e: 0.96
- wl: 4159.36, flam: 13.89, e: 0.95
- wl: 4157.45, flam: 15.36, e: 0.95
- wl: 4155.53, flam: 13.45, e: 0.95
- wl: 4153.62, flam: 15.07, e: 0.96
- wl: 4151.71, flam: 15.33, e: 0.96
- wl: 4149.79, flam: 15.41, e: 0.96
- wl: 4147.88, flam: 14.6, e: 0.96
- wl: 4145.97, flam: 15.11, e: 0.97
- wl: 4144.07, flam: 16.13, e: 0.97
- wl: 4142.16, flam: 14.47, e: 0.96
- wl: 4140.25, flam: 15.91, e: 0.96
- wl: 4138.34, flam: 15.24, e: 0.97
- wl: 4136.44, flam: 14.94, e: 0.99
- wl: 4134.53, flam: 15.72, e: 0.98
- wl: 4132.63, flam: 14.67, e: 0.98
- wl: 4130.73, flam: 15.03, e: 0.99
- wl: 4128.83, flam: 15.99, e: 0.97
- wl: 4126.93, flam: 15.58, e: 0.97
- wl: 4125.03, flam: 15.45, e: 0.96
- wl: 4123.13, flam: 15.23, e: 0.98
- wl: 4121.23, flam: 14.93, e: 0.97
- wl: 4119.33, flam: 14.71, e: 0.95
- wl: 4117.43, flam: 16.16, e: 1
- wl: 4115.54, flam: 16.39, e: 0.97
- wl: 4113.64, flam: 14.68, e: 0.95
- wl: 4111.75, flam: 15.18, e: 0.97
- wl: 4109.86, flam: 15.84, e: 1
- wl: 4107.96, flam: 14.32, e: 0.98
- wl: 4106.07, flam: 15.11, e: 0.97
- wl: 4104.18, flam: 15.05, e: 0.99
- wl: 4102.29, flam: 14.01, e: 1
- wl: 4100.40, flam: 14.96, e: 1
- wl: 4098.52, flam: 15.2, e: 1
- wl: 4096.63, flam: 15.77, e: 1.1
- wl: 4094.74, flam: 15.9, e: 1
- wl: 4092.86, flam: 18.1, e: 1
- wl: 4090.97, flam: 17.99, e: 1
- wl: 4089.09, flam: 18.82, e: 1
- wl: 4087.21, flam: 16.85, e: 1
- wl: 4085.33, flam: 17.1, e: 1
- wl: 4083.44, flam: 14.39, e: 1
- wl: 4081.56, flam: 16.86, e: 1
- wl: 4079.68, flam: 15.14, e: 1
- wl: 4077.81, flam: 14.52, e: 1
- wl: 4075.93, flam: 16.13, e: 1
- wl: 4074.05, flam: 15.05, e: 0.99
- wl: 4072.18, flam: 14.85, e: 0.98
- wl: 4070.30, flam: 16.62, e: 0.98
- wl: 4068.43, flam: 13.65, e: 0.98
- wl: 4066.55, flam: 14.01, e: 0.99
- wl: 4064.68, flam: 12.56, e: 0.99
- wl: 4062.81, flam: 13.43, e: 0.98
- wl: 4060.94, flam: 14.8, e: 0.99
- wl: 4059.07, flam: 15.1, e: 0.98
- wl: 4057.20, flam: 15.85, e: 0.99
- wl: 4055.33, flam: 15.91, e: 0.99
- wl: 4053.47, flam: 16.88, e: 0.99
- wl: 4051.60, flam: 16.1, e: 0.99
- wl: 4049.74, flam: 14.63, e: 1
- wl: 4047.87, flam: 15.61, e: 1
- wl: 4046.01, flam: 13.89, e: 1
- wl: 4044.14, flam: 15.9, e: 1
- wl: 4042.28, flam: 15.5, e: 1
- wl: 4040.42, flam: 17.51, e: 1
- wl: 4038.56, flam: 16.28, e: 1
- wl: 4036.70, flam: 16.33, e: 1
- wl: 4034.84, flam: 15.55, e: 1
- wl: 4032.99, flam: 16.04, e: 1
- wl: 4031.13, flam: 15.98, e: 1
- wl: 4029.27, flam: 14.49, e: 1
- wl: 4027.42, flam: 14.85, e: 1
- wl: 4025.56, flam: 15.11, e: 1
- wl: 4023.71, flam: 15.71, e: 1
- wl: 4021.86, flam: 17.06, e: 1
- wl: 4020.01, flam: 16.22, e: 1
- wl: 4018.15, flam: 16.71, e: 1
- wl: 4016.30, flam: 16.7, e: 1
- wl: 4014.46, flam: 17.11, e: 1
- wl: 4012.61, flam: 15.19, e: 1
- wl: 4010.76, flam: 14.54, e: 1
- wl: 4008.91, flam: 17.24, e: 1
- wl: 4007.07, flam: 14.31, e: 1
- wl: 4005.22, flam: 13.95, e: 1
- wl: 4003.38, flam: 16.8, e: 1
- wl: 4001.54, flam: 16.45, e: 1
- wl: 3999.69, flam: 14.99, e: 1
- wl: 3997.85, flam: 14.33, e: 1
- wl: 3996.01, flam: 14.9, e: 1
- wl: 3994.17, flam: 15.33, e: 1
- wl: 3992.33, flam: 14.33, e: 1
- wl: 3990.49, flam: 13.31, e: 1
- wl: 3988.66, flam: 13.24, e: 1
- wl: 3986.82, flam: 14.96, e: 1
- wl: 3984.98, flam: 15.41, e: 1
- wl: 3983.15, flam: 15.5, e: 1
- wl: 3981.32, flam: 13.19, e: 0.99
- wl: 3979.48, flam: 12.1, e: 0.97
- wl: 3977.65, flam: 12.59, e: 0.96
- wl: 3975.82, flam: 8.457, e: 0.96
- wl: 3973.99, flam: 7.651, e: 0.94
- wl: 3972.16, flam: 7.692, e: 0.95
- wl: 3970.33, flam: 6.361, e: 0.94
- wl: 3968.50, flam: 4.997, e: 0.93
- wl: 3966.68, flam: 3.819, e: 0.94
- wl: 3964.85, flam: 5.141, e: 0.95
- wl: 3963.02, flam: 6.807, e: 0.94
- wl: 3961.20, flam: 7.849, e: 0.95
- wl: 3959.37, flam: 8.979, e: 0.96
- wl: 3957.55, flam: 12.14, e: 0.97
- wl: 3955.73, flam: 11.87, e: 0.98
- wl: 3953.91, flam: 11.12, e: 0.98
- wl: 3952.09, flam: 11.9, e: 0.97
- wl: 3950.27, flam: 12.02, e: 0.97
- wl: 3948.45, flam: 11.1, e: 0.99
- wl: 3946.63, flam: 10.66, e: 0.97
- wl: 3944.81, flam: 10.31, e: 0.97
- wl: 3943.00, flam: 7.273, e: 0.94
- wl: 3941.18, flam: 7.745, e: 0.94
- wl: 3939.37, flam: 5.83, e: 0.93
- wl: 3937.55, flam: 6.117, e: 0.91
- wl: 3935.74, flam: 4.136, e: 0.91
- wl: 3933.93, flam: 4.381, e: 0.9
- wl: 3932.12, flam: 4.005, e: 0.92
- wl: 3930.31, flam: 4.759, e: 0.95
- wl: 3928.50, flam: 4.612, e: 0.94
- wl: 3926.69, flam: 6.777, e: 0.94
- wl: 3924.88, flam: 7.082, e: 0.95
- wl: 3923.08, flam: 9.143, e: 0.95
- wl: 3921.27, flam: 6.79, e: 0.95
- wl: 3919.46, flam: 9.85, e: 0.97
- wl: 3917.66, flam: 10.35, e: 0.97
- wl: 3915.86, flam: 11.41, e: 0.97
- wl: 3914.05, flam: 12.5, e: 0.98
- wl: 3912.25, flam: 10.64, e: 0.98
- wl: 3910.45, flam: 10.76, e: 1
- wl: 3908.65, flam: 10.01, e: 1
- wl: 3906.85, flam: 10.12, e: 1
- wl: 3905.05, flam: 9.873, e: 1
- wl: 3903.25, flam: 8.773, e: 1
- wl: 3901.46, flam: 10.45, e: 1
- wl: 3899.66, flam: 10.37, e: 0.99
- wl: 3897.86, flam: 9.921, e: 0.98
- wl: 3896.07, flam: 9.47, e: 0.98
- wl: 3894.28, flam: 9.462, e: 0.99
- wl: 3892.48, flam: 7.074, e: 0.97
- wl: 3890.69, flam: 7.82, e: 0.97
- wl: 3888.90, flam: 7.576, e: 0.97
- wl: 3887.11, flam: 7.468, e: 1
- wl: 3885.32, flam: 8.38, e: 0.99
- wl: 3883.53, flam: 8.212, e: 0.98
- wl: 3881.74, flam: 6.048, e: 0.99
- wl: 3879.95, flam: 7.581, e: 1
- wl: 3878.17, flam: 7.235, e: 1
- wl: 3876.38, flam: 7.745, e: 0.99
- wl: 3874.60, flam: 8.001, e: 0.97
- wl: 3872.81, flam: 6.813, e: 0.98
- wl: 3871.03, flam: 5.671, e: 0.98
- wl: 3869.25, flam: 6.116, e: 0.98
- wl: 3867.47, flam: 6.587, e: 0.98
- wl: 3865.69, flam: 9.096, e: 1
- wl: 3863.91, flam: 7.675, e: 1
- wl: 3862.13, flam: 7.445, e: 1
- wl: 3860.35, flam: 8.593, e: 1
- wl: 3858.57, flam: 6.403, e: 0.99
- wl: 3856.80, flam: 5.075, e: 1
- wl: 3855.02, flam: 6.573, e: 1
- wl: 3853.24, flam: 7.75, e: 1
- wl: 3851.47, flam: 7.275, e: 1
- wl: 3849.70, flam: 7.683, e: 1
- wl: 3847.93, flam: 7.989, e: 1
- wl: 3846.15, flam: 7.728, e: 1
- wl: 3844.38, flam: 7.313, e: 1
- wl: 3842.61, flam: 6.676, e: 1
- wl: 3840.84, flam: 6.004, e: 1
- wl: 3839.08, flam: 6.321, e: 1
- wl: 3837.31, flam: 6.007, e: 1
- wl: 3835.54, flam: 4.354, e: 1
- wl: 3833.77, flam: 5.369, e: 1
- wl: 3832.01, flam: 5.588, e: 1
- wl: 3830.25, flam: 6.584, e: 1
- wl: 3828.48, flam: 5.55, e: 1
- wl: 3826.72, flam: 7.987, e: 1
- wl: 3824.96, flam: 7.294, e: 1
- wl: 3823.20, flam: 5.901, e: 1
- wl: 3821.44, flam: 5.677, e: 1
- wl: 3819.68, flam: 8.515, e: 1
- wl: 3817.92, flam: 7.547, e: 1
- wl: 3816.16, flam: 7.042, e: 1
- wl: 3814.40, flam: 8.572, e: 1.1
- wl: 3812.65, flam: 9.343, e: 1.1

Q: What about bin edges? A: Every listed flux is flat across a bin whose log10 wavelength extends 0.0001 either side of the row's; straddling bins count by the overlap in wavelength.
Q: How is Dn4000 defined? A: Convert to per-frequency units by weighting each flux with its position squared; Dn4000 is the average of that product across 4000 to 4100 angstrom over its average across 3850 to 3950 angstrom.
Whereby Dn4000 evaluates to 2.12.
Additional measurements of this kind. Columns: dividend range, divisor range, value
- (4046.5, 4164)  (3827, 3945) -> 2.27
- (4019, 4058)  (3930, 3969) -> 2.08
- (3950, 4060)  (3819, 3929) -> 1.87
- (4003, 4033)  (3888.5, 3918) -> 1.70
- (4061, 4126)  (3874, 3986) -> 1.91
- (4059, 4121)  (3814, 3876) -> 2.54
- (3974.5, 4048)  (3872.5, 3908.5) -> 1.89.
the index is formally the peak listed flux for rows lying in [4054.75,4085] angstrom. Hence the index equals 16.86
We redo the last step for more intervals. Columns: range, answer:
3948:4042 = 17.51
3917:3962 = 12.14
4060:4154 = 18.82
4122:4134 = 15.99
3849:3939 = 12.5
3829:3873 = 9.096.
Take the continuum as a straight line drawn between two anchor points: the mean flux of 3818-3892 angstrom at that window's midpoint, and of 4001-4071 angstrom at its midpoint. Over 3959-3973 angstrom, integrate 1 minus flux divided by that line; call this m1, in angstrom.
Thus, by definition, 6.7 angstrom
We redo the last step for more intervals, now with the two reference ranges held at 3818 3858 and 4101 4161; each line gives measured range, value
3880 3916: -3.58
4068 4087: -2.71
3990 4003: -4.28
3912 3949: 5.88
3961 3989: 2.54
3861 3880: 0.72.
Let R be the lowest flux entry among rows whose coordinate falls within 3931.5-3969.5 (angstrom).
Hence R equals 3.819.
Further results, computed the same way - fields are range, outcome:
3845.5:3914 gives 5.075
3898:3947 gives 4.005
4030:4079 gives 12.56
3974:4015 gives 8.457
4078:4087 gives 14.39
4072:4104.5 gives 14.01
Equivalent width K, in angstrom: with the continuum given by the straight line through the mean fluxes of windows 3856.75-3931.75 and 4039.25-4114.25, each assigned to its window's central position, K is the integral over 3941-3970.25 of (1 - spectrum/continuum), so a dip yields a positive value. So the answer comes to 4.6 angstrom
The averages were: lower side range 8.24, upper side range 15.5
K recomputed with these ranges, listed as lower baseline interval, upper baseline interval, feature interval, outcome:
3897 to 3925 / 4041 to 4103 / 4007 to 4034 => -4.2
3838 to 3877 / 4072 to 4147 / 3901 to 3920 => -3.3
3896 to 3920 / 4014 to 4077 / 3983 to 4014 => -2.8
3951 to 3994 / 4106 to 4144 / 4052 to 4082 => -3.6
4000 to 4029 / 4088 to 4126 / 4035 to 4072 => 1.1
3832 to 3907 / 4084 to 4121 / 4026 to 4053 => -4.0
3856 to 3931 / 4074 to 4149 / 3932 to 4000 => 4.4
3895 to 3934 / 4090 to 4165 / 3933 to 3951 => 3.3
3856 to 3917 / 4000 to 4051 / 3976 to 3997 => -0.3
